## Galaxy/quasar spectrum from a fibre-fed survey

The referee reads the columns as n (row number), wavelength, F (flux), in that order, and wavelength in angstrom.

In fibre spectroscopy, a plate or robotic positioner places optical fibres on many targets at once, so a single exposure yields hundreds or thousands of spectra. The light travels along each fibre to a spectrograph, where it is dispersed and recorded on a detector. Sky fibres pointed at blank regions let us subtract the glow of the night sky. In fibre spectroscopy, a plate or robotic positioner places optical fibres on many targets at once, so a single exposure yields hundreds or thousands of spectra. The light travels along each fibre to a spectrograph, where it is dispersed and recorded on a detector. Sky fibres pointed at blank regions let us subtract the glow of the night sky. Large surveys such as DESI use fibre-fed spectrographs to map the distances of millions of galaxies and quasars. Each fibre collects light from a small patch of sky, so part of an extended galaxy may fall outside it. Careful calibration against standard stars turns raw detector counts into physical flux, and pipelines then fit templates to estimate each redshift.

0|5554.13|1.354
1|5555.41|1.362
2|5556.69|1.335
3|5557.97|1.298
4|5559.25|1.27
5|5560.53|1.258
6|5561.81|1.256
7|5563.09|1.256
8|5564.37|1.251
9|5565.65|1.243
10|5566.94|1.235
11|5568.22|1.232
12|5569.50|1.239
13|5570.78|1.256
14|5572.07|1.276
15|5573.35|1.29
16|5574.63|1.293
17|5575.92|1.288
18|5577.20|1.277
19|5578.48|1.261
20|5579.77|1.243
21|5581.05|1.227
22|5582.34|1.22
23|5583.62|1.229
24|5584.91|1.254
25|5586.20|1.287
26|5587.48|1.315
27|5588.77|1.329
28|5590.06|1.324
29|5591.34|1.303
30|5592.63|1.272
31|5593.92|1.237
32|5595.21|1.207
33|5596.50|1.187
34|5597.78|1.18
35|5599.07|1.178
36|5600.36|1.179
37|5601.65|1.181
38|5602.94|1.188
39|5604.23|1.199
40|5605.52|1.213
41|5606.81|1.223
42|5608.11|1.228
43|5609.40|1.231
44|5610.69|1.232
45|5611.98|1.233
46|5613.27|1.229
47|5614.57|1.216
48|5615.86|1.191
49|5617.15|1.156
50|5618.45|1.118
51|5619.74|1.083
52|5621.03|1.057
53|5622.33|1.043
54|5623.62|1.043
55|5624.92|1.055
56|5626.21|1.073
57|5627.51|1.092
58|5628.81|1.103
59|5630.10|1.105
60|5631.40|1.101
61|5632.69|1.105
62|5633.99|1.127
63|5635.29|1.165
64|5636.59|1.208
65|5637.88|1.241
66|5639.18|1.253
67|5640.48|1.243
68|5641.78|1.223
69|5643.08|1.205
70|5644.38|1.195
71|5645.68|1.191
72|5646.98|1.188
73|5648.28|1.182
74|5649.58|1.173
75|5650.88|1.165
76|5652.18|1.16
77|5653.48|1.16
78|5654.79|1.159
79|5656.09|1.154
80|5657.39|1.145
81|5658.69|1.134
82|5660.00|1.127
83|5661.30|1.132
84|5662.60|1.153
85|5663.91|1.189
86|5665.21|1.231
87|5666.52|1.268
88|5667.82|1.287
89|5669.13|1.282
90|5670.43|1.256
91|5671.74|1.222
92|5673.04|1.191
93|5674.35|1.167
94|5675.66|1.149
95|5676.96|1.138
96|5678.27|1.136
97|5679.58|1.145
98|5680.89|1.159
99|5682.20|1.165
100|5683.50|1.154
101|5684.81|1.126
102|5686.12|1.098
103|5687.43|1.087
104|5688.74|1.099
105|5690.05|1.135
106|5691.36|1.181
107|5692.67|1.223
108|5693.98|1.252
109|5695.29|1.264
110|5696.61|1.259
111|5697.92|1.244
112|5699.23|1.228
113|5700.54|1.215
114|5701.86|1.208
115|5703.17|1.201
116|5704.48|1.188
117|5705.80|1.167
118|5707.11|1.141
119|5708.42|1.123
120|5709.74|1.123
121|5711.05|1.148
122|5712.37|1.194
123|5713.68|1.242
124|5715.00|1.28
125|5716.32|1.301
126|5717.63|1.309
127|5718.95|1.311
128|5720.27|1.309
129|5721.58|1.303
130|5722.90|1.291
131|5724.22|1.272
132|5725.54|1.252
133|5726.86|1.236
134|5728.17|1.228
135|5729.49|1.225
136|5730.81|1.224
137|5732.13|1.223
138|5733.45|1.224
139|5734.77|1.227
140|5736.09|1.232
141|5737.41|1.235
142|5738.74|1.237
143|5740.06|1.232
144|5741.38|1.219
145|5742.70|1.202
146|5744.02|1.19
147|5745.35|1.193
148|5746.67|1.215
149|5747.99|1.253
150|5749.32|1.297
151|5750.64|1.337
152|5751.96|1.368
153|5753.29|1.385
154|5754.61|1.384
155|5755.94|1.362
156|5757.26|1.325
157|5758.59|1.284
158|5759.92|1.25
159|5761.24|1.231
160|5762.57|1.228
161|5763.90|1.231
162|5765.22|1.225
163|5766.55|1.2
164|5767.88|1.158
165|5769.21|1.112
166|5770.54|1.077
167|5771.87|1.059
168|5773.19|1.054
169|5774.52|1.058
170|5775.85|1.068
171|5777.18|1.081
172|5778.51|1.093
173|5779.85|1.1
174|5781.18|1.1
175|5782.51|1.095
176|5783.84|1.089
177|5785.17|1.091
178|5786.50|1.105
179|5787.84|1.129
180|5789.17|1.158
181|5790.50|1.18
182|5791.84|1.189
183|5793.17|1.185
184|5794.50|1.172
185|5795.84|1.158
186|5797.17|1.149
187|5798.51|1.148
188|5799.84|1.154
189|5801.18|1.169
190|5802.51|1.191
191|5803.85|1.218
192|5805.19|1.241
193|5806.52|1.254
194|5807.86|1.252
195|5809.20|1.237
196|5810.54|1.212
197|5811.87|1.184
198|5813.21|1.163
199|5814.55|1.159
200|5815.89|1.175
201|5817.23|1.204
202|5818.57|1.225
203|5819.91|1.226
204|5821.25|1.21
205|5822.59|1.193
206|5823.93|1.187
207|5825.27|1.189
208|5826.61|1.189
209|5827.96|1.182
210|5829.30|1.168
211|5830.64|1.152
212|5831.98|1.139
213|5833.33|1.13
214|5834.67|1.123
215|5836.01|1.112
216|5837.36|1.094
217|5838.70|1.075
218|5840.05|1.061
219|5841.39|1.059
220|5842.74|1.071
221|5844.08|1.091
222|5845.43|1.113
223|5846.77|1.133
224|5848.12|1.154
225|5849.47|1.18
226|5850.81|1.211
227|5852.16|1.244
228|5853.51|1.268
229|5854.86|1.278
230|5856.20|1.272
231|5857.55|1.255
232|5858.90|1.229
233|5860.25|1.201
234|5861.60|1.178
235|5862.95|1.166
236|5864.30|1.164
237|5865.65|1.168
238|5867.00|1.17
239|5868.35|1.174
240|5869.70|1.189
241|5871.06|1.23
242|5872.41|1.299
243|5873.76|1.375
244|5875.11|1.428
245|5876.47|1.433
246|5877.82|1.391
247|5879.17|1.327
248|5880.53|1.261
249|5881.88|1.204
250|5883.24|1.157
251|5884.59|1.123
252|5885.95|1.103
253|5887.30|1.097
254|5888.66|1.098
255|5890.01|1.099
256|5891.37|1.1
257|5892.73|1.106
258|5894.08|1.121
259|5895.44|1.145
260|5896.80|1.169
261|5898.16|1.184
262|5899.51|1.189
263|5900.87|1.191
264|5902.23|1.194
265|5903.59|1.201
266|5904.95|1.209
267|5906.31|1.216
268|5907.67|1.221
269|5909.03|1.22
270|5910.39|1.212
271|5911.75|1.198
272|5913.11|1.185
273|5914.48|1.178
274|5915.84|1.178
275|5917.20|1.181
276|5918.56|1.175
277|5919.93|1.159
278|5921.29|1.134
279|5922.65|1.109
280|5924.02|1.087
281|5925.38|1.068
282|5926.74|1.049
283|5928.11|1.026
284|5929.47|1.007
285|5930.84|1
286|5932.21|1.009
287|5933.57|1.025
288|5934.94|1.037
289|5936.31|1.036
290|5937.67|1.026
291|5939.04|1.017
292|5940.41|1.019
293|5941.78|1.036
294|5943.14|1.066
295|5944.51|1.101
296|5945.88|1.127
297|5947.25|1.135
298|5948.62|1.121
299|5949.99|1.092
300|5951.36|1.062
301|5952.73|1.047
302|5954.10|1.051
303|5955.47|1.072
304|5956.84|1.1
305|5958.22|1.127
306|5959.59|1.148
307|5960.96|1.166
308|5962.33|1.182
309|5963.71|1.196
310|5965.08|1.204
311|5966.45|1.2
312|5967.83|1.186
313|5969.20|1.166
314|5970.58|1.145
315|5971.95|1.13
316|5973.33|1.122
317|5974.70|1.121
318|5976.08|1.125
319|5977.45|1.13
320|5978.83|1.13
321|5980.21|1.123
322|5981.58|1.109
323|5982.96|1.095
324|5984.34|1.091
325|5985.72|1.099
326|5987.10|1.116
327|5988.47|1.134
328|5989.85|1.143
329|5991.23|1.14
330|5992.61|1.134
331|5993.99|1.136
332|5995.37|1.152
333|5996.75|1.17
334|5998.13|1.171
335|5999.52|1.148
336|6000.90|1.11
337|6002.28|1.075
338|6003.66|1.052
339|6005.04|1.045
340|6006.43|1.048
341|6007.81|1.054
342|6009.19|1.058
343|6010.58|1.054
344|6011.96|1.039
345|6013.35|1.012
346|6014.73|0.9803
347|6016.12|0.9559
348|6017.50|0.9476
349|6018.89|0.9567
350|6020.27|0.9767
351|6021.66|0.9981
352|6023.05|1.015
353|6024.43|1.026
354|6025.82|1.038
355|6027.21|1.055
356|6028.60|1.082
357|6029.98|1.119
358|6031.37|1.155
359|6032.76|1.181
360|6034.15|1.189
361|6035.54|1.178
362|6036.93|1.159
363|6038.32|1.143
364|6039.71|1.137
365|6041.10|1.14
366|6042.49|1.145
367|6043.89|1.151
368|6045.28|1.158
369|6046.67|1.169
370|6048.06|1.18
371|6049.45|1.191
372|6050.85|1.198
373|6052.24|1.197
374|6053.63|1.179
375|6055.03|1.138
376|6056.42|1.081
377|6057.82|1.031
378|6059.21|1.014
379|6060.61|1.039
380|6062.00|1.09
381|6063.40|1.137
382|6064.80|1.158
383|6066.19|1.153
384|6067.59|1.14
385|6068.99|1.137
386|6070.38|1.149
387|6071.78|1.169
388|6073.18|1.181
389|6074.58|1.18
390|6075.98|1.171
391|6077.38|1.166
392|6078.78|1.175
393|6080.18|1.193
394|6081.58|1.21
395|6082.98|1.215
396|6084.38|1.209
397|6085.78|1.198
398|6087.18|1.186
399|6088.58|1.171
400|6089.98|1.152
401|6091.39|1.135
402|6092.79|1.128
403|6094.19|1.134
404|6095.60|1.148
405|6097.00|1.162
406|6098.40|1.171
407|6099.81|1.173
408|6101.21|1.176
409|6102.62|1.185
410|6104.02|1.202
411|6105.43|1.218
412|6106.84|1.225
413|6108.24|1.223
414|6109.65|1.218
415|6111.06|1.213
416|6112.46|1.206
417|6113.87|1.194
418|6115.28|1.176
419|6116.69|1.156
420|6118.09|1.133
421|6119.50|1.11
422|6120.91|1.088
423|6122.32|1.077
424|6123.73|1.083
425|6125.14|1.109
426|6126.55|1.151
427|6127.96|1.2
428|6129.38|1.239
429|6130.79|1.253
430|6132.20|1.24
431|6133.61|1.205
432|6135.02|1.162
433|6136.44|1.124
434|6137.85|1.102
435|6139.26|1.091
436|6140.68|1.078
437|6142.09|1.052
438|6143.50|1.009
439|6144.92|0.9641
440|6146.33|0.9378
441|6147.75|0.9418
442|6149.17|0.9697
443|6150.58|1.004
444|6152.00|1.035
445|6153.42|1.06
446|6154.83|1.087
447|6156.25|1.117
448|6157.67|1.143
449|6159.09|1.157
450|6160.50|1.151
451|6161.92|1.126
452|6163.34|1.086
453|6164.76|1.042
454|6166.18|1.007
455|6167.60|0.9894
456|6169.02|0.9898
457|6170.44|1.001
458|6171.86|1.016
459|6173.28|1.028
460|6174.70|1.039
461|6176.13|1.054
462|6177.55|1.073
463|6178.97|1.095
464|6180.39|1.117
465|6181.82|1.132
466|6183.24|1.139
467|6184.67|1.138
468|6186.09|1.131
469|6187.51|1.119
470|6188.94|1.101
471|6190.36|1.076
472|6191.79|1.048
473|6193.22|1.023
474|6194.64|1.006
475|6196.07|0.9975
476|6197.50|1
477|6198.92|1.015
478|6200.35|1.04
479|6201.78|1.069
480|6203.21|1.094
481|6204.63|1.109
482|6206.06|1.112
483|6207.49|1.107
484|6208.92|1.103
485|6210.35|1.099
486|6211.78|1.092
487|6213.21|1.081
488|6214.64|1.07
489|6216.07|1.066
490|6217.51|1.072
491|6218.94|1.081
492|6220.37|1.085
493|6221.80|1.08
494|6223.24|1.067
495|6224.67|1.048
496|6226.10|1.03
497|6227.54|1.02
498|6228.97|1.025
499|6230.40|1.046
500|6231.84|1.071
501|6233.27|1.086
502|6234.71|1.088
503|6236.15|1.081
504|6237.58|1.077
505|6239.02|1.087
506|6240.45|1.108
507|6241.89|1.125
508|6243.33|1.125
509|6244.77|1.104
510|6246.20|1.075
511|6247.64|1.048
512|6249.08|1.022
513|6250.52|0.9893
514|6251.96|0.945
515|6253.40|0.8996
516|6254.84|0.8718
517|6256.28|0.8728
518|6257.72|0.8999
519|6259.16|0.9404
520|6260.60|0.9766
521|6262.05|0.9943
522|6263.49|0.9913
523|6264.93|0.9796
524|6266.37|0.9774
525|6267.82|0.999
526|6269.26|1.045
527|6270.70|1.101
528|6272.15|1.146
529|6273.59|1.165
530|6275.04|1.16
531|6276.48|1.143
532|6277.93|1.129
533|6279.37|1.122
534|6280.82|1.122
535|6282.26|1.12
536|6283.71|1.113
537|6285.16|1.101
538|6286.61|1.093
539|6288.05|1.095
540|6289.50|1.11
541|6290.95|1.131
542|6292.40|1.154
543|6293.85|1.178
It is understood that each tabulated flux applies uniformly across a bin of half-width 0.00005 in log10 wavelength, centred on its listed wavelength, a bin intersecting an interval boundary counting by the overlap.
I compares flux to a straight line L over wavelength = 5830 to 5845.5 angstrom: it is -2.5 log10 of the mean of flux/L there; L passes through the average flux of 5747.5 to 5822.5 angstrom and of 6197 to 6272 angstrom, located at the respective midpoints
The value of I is 0.07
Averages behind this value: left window 1.19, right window 1.04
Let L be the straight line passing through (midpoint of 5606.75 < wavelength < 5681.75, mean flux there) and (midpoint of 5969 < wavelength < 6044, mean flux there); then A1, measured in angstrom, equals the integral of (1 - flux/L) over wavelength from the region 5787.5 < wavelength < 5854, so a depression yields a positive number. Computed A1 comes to -2.1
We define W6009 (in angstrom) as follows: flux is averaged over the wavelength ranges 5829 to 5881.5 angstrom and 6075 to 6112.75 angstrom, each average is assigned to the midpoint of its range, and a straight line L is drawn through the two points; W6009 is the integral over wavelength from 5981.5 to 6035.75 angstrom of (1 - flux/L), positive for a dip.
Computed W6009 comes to 5.0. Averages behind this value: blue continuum 1.2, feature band 1.08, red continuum 1.18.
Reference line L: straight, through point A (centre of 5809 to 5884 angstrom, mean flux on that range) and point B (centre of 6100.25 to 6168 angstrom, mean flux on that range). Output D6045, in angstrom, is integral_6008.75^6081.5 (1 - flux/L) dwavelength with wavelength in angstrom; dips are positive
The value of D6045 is 2.1 angstrom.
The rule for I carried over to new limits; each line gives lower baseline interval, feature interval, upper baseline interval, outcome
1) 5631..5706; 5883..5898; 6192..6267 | 0.005 mag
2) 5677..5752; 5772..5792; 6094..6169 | 0.091 mag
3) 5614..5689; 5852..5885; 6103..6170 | -0.100 mag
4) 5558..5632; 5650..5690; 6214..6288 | 0.023 mag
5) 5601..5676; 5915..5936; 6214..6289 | 0.034 mag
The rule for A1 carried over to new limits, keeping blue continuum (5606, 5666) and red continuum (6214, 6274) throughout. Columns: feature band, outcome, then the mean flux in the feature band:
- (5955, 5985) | -1.3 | 1.14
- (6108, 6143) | -3.0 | 1.15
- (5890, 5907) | -0.9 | 1.17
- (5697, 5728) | -2.3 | 1.23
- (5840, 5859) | -1.0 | 1.18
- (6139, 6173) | 0.4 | 1.04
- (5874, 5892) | -1.8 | 1.22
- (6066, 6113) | -4.9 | 1.18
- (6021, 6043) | -0.6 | 1.11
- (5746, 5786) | -2.0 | 1.19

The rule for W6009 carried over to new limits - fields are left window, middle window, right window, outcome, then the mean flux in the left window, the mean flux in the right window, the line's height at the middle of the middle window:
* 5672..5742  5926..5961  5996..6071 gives 2.0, 1.21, 1.1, 1.13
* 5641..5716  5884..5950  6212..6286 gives 0.6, 1.18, 1.05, 1.13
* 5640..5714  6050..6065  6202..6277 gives -0.3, 1.18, 1.05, 1.09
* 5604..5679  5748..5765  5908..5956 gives -2.4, 1.17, 1.09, 1.14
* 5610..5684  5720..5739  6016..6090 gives -1.4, 1.17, 1.13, 1.16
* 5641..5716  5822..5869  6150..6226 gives -0.8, 1.18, 1.07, 1.15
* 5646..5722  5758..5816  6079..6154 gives 0.9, 1.19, 1.14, 1.18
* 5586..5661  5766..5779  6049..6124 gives 0.9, 1.18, 1.16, 1.17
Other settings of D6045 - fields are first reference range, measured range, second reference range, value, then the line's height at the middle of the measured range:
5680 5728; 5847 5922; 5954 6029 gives -4.3 angstrom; 1.14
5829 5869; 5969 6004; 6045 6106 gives 1.0 angstrom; 1.16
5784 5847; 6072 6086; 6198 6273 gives -1.3 angstrom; 1.09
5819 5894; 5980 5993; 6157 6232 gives 0.3 angstrom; 1.14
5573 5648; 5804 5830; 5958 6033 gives -1.3 angstrom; 1.14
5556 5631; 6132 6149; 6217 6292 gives 0.3 angstrom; 1.08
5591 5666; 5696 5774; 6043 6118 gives -4.1 angstrom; 1.17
